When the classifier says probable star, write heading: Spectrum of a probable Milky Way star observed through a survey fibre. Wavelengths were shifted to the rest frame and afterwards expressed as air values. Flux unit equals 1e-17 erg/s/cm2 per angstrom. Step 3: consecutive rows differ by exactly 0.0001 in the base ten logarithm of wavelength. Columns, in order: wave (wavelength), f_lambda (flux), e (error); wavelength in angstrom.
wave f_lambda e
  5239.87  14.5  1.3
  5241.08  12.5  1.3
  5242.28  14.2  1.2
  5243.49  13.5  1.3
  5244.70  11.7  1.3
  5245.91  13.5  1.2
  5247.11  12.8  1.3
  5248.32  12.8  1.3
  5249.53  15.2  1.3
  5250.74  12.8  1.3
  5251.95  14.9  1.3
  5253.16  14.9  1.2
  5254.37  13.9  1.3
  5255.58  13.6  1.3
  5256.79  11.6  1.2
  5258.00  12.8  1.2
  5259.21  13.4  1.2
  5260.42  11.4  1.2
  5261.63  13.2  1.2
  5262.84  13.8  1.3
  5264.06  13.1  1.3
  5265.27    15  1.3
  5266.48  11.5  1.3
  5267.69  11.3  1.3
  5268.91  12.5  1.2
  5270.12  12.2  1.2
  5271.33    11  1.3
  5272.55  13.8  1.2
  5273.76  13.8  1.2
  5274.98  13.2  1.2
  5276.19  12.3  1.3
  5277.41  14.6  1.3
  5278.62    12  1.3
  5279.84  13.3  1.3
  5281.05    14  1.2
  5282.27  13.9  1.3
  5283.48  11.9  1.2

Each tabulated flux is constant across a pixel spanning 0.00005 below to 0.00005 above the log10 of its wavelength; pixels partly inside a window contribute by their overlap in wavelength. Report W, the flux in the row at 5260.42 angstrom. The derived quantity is 11.4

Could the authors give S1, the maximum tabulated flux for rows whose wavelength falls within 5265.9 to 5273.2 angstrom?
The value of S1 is 13.8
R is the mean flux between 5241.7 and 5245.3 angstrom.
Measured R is 13.1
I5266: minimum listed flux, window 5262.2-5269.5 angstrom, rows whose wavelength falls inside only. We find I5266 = 11.3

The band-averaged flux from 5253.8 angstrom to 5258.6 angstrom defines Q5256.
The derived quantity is 13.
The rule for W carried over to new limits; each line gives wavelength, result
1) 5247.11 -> 12.8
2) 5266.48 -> 11.5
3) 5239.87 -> 14.5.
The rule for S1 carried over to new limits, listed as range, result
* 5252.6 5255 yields 14.9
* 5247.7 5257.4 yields 15.2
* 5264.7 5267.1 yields 15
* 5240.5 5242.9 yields 14.2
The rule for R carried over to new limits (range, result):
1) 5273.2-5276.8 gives 13.1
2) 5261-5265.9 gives 13.7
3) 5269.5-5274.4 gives 12.7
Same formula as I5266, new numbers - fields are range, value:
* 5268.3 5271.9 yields 11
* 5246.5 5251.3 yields 12.8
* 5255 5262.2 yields 11.4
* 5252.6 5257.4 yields 11.6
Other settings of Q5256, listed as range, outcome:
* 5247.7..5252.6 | 13.9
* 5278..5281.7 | 13.1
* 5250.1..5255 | 14.1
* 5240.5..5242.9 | 13.4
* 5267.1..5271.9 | 11.8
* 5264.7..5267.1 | 13.2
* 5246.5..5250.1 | 13.6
